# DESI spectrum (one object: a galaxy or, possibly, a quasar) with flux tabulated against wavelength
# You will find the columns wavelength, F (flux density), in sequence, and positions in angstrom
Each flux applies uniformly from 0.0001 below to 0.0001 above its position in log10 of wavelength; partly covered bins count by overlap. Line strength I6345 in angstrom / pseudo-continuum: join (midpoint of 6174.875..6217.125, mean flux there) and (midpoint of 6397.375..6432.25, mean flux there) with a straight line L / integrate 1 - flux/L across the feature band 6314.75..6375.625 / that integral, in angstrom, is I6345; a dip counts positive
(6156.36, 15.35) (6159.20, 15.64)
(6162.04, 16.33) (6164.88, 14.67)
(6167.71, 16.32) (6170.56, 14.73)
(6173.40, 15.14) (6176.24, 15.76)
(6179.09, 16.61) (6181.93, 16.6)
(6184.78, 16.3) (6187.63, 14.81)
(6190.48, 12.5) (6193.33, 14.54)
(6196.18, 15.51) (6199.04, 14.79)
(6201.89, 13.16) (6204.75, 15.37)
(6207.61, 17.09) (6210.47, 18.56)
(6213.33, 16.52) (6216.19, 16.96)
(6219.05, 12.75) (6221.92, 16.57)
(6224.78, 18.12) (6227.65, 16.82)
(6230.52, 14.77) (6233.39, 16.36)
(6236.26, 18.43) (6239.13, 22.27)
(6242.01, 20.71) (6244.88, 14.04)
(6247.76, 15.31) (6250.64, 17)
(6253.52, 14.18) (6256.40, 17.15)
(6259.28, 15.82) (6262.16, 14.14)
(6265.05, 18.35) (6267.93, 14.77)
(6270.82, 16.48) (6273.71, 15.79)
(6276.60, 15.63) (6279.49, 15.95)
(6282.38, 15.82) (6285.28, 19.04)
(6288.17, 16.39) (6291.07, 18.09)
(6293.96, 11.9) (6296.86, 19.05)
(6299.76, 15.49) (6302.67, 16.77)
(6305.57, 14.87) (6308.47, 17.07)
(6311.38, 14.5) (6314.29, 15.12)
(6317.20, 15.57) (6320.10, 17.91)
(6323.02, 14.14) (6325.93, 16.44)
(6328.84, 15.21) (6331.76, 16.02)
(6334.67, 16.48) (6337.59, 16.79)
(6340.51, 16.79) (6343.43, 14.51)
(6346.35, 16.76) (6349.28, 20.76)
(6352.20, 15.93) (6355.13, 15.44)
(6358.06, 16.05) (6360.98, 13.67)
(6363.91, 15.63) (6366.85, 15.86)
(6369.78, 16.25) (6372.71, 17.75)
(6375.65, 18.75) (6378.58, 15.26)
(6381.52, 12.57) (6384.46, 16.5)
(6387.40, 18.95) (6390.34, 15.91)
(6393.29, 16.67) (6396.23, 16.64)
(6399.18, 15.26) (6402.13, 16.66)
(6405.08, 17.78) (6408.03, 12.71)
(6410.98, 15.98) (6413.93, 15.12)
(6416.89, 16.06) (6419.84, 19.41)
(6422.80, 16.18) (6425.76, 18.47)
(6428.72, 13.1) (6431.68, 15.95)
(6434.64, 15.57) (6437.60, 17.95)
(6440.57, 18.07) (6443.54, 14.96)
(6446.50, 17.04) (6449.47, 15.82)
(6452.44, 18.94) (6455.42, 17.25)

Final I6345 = -1.2 angstrom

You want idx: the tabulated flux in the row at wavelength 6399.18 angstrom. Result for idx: 15.26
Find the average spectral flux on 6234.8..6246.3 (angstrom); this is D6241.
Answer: 18.9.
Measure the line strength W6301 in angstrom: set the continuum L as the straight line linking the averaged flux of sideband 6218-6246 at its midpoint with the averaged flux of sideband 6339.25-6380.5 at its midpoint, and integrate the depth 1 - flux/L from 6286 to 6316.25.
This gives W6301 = 1.3 angstrom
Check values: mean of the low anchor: 17.2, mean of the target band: 16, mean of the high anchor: 16.3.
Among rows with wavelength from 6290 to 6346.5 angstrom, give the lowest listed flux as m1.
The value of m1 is 11.9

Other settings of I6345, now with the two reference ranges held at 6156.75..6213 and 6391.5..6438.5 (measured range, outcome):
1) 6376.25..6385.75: 0.6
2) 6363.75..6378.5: -0.7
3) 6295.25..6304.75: -0.6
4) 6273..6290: -0.8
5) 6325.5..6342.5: -0.3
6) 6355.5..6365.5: 0.5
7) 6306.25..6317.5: 0.3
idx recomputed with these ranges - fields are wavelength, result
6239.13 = 22.27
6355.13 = 15.44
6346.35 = 16.76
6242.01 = 20.71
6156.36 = 15.35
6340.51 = 16.79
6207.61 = 17.09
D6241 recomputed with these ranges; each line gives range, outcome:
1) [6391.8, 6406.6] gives 16.6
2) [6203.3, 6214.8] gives 16.9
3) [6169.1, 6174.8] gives 14.9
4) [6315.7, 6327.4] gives 16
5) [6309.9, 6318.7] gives 15.1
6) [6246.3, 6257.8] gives 15.9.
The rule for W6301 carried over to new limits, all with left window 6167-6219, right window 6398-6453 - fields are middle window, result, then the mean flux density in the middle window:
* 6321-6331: 0.3 angstrom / 15.5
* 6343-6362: -0.3 angstrom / 16.3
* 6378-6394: 0.2 angstrom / 16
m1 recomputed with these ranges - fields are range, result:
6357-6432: 12.57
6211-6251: 12.75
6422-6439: 13.1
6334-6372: 13.67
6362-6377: 15.63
